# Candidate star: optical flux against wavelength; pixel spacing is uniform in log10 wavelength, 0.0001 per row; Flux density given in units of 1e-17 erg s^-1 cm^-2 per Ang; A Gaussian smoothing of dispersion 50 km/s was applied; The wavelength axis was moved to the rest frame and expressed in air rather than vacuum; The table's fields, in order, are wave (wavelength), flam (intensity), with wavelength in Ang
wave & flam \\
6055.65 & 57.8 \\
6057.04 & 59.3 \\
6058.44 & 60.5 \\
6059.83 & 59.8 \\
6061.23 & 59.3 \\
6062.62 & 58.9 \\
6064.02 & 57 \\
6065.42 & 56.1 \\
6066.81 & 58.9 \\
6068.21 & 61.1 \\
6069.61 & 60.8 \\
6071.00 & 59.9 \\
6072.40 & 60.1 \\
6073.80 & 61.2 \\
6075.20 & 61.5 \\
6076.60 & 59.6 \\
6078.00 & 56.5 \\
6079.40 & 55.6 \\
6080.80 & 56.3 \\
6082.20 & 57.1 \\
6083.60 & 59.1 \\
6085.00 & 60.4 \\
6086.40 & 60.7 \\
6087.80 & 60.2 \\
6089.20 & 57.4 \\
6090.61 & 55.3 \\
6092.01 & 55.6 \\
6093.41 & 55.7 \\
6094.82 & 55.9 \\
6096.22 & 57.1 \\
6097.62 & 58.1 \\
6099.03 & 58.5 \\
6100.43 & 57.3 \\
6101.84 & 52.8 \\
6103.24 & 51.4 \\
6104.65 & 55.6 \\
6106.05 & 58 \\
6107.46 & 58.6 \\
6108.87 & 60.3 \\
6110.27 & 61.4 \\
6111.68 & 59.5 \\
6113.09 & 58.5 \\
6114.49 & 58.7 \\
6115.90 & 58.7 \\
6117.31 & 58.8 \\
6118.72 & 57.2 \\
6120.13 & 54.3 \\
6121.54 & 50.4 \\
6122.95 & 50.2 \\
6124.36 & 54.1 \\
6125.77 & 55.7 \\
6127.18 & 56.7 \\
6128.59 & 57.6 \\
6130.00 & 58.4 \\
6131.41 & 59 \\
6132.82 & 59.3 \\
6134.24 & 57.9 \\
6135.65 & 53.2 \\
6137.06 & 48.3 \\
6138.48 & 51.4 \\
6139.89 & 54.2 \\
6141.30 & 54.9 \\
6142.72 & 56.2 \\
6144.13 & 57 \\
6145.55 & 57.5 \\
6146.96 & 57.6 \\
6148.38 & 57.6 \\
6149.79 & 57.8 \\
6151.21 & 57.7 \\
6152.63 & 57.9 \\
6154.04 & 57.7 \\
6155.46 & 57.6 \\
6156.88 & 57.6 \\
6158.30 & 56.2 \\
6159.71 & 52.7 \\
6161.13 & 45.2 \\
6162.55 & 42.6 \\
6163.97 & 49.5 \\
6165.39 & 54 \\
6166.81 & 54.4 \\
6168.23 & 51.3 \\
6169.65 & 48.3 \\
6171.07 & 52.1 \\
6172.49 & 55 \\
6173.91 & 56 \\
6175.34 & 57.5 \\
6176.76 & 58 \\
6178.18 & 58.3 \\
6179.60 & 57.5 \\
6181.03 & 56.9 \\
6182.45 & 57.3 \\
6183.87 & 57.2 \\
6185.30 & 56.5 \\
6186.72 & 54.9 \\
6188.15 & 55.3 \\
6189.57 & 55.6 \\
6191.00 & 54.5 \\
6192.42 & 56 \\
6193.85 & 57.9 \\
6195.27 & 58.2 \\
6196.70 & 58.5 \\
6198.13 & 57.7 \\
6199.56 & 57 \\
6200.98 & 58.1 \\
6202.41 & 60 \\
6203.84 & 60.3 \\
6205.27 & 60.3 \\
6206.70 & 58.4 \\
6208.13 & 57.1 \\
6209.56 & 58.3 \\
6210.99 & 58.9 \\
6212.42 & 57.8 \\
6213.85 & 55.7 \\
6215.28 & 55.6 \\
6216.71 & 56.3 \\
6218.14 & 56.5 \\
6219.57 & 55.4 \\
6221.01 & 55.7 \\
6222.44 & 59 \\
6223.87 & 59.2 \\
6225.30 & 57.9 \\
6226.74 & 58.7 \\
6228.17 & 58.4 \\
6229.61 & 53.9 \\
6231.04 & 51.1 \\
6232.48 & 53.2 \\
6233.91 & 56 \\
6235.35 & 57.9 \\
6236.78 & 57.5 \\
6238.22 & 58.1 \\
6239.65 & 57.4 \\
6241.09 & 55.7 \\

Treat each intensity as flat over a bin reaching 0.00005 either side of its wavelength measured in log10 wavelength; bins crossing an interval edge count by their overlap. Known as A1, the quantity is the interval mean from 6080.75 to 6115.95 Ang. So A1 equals 57.6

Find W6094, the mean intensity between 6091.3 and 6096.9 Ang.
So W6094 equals 56.1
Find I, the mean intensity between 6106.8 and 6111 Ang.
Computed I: 60.1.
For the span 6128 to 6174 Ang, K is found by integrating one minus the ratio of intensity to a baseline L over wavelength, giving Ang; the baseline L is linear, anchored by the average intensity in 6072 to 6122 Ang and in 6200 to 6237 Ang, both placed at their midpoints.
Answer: 2.2 Ang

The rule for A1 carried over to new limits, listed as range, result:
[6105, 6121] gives 58.4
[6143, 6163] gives 55.4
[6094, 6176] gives 55.5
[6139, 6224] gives 56.1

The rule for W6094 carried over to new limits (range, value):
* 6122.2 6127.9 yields 54.2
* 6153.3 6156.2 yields 57.7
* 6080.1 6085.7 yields 58.3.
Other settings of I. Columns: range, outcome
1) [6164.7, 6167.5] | 54.2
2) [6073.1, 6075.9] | 61.3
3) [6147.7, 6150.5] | 57.8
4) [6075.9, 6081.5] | 57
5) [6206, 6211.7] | 58.2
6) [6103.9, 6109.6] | 58.1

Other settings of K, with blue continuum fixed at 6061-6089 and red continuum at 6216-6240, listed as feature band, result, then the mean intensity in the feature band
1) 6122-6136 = 0.5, 56.2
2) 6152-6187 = 1.8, 54.5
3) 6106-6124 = 0.4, 57.2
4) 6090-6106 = 0.8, 55.9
